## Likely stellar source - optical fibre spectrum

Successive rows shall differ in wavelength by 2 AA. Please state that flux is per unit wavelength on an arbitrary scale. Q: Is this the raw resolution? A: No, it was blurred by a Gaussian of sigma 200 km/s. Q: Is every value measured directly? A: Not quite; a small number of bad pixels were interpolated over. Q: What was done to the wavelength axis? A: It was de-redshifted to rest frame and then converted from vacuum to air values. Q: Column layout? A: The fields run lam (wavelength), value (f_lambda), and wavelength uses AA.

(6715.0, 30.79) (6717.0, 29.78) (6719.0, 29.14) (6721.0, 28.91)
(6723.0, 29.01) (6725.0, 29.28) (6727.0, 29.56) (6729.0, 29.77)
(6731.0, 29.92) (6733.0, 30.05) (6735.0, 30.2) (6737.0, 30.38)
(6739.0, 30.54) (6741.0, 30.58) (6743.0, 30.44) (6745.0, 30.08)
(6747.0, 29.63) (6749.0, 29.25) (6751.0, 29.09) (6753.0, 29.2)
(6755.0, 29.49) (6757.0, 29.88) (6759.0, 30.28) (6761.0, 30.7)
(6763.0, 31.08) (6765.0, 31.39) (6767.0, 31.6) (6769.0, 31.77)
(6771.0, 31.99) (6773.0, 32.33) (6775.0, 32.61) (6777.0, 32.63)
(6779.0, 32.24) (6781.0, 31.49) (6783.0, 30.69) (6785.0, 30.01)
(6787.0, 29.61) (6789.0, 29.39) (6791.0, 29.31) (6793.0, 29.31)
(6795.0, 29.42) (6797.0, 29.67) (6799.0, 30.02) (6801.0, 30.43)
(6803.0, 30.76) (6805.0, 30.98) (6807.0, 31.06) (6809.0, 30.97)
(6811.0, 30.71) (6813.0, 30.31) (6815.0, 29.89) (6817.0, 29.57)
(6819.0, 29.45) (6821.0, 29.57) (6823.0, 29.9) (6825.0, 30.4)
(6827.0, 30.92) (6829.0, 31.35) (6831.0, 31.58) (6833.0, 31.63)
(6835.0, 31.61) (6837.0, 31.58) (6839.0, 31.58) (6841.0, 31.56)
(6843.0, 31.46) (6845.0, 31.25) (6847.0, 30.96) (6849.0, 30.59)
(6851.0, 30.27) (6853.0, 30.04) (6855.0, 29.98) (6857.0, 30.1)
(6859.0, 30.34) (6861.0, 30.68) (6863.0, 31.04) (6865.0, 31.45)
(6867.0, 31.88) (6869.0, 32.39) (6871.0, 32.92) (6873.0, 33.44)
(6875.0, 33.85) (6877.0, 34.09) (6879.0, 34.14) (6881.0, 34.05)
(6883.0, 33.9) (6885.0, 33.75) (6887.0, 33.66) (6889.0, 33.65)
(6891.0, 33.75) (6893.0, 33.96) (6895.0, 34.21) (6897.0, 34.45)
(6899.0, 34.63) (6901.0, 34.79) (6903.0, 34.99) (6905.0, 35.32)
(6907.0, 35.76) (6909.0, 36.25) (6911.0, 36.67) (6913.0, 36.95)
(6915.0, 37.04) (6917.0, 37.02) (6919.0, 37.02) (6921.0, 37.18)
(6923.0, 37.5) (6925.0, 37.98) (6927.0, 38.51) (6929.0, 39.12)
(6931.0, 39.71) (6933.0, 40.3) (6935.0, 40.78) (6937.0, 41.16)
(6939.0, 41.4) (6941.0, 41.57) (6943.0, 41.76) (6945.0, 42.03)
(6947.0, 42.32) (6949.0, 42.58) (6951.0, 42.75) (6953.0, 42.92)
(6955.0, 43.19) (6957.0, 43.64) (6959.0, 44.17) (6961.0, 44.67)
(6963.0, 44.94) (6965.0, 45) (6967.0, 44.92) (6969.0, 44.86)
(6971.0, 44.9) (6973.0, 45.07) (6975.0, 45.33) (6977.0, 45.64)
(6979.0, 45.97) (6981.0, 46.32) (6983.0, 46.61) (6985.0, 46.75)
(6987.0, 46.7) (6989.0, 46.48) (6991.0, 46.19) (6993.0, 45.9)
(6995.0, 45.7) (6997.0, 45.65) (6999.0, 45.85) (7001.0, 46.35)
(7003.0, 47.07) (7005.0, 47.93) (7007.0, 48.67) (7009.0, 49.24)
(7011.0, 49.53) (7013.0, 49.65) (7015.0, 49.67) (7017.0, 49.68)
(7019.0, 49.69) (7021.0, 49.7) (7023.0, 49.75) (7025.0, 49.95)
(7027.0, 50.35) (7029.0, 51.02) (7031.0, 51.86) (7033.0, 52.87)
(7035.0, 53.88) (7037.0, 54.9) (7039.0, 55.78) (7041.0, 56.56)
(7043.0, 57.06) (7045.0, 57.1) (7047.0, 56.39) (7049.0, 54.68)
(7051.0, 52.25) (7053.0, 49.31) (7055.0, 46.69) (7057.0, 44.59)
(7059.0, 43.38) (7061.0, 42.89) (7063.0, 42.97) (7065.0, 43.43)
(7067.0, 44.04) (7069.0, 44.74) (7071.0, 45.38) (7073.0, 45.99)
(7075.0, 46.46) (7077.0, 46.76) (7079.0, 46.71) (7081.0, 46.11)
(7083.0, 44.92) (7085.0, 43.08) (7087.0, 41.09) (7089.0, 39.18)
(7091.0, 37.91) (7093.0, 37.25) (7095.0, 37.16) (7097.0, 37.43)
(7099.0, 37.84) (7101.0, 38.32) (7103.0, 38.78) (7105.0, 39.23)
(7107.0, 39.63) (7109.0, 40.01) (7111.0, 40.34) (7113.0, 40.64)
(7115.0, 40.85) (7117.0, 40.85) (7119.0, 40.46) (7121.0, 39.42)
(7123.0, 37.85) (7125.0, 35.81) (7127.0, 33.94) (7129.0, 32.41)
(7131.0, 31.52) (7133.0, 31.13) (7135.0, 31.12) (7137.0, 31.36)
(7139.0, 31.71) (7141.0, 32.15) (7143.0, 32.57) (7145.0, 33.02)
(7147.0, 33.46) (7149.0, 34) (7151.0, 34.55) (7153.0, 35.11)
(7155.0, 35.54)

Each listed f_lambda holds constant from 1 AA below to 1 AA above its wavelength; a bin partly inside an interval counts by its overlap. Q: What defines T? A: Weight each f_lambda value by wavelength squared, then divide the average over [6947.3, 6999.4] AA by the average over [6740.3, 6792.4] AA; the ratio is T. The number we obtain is 1.56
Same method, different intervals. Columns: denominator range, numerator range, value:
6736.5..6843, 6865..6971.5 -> 1.29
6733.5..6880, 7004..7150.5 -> 1.52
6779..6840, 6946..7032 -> 1.61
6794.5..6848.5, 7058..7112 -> 1.47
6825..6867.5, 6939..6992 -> 1.48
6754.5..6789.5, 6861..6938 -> 1.18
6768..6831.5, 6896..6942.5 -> 1.27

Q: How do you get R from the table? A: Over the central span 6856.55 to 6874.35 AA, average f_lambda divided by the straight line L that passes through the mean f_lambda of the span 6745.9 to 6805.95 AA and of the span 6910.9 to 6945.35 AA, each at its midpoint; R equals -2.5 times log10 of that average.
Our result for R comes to 0.13 mag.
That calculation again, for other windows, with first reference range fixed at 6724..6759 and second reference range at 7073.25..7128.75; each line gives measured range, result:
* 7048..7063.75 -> -0.21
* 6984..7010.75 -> -0.25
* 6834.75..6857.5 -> 0.07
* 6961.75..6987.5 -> -0.24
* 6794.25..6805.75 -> 0.05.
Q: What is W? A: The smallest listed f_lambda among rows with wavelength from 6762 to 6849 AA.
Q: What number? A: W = 29.31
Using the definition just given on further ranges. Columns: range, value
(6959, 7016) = 44.17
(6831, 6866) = 29.98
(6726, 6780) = 29.09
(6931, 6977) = 39.71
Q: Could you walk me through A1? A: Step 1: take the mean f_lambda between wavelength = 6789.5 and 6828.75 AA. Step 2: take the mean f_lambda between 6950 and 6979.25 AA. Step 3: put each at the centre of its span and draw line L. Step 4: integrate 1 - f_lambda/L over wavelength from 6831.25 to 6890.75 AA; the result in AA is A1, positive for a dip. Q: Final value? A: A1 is 4.9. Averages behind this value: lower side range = 30.2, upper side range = 44.5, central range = 32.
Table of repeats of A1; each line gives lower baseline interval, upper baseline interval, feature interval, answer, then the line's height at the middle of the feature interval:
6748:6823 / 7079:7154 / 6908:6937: -4.2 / 33.3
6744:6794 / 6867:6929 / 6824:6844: 0.9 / 32.9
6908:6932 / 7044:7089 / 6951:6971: -2.0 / 40.1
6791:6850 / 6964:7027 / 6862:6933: 5.2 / 37.9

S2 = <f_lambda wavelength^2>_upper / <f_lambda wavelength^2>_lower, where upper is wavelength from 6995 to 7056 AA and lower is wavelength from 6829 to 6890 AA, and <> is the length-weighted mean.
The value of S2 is 1.7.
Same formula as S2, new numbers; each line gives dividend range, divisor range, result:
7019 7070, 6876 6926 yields 1.48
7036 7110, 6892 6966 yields 1.20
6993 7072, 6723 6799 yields 1.76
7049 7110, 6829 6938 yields 1.33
